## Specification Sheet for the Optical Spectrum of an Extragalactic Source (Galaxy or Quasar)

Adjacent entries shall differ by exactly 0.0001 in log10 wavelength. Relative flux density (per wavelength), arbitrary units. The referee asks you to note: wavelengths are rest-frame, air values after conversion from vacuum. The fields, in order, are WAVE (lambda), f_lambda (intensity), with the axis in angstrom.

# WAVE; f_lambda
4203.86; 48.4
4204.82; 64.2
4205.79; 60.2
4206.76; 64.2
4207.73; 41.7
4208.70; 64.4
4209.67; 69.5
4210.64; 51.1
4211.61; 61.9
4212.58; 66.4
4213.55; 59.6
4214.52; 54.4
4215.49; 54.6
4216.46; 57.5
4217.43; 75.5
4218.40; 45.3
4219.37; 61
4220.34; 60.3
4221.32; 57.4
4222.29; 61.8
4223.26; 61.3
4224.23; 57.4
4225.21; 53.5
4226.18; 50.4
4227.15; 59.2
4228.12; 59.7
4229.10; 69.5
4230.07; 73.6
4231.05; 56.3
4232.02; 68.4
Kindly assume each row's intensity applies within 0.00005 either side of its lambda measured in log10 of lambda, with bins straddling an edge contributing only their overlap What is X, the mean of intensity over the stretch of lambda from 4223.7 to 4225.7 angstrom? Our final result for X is 55.5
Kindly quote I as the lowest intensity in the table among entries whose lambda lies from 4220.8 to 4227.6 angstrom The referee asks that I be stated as 50.4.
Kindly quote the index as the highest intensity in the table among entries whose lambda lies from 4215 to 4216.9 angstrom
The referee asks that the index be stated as 57.5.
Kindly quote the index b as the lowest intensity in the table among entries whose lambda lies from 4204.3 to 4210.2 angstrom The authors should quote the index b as 41.7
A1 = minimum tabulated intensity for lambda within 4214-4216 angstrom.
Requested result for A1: 54.4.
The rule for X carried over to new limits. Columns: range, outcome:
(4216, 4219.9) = 59.9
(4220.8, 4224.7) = 59.5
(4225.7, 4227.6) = 54.8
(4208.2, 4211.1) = 61.6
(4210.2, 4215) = 58.8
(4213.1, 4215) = 57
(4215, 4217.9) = 62.5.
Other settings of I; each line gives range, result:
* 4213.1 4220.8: 45.3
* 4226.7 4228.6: 59.2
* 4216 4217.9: 57.5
